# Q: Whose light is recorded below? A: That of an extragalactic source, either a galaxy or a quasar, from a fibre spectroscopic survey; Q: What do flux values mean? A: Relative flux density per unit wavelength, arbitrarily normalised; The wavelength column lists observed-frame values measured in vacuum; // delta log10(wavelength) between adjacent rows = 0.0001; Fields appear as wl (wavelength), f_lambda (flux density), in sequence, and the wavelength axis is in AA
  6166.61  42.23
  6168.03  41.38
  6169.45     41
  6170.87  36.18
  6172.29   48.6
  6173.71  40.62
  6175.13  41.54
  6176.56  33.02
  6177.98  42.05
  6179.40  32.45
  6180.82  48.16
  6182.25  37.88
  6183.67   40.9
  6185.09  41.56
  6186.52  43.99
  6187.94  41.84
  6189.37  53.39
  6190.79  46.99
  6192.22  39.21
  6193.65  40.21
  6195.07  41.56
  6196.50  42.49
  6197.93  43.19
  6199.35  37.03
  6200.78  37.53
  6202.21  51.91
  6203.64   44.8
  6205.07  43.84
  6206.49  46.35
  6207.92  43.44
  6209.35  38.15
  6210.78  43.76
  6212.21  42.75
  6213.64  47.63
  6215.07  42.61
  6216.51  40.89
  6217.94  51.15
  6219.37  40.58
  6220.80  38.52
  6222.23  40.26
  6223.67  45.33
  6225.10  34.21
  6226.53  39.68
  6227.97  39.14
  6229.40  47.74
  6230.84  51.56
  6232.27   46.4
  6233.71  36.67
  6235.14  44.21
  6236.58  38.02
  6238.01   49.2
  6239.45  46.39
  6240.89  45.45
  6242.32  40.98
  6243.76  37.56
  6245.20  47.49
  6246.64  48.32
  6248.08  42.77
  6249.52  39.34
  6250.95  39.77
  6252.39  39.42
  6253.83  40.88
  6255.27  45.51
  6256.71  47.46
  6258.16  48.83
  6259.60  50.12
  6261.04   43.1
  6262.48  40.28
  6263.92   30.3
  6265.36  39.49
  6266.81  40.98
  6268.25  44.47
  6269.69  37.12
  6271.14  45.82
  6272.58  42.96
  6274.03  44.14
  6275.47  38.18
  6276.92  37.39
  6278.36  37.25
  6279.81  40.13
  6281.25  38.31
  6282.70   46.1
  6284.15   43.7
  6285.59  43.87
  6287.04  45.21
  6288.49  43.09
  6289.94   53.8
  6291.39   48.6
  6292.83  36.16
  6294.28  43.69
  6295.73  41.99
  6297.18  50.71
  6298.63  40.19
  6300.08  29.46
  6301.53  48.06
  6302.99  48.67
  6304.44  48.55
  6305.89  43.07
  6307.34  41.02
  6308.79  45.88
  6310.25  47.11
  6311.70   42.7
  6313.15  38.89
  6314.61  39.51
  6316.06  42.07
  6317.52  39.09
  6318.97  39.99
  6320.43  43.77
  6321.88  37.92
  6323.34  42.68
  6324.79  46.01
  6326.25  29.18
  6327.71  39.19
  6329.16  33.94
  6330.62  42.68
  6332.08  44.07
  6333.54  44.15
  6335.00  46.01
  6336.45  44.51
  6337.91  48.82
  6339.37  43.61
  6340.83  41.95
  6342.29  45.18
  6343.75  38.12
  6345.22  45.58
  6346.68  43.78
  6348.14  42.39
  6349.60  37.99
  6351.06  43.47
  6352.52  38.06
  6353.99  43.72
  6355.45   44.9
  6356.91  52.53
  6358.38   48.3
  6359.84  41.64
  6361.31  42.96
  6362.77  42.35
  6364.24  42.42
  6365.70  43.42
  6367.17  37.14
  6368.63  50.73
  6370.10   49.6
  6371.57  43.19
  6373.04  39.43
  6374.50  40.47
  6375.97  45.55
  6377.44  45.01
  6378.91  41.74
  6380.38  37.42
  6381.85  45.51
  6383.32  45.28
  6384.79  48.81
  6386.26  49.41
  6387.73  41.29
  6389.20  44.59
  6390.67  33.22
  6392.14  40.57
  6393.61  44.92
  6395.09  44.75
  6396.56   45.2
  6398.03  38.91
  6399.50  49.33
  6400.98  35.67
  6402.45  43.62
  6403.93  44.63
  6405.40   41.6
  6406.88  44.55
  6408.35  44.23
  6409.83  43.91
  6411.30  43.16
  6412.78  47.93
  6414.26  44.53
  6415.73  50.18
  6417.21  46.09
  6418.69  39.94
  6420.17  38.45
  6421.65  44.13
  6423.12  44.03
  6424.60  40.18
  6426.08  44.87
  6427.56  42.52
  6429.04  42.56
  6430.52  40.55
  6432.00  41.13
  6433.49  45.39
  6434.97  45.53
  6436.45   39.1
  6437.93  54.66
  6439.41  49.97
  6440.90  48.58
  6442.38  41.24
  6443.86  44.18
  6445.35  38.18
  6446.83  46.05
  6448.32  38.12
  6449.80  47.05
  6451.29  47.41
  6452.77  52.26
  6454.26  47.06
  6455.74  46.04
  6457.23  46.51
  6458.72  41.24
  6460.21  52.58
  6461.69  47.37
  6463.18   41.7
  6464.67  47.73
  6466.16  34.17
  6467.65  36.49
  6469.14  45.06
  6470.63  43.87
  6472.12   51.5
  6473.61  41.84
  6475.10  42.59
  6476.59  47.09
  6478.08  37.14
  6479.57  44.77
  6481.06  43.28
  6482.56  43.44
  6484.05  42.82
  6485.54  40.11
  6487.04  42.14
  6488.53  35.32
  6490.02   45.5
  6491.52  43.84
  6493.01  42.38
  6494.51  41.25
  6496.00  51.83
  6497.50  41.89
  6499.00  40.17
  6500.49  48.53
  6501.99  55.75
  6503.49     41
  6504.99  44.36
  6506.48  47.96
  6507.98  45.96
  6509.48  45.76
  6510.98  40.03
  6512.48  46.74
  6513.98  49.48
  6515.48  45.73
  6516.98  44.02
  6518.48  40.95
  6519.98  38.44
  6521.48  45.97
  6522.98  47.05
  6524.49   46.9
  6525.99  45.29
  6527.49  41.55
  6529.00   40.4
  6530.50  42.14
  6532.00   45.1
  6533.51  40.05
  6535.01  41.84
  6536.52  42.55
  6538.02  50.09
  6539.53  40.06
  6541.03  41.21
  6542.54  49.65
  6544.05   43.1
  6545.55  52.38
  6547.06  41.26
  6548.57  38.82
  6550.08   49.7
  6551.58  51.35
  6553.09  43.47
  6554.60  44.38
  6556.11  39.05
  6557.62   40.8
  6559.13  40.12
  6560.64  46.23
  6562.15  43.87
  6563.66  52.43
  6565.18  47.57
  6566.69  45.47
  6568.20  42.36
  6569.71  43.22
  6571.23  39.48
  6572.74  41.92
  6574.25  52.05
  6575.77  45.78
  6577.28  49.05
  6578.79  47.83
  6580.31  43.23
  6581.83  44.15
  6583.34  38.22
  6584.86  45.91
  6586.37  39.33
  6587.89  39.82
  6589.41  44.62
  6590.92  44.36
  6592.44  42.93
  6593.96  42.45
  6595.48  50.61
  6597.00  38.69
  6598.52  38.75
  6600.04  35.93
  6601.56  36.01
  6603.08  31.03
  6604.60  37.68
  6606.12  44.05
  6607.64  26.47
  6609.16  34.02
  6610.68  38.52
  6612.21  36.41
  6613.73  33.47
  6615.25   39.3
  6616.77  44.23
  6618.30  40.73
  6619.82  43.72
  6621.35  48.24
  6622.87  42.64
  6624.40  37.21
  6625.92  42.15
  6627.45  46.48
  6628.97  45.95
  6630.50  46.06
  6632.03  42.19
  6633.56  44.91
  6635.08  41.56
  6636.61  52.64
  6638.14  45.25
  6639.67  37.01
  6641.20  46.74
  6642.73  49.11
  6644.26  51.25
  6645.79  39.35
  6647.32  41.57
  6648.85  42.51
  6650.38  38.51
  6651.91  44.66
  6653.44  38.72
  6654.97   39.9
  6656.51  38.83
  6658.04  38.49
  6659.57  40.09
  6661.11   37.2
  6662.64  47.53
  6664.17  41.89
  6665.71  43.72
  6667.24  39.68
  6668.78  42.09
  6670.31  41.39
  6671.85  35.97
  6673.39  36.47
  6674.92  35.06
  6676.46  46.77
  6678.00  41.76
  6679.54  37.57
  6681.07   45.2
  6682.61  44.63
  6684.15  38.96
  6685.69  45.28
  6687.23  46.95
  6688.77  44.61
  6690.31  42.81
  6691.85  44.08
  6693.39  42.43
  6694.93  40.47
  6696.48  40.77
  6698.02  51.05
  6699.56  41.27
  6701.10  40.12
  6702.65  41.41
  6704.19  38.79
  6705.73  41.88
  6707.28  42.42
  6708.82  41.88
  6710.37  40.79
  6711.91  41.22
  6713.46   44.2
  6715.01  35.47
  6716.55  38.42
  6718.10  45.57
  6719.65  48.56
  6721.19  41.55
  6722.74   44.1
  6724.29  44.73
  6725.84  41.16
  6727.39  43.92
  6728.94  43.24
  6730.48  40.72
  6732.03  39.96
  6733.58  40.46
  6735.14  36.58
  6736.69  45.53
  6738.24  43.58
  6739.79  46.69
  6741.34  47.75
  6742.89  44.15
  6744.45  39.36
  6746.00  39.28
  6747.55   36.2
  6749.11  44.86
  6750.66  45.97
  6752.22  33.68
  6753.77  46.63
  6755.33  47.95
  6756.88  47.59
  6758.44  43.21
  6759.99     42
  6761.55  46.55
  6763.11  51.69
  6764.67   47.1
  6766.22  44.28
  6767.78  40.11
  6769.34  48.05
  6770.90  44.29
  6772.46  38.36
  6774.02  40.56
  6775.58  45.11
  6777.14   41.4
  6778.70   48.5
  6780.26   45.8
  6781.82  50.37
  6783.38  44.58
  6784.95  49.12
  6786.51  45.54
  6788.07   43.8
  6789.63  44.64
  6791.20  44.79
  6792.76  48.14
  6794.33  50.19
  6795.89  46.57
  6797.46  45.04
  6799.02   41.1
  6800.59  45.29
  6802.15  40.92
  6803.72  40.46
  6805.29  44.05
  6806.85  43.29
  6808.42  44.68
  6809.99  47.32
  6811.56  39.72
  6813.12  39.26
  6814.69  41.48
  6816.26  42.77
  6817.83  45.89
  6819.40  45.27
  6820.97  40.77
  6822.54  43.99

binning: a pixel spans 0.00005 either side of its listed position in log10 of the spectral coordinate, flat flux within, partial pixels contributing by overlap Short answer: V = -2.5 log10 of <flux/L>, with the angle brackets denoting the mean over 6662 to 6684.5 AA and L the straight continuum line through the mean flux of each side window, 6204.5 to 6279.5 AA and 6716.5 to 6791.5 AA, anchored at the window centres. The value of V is 0.06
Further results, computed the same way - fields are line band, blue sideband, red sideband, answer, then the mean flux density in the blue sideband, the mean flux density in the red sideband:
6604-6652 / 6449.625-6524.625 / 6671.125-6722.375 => 0.02 mag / 44.5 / 42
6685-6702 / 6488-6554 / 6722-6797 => 0.02 mag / 44.5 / 44.1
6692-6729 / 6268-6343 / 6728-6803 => 0.04 mag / 42.5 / 44.1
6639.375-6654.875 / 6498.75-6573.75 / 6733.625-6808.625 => 0.03 mag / 44.5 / 44.2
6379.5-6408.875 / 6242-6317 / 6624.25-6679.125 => -0.02 mag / 42.7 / 42.3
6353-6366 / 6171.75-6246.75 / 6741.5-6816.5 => -0.04 mag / 42.8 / 44.1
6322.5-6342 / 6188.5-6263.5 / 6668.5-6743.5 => 0.02 mag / 43.3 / 42.3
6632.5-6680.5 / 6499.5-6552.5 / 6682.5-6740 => 0.03 mag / 44.9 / 42.5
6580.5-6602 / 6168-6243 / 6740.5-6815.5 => 0.05 mag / 42.6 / 44.2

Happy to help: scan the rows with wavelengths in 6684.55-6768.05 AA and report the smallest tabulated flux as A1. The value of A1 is 33.68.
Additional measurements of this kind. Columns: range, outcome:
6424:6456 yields 38.12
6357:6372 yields 37.14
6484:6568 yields 35.32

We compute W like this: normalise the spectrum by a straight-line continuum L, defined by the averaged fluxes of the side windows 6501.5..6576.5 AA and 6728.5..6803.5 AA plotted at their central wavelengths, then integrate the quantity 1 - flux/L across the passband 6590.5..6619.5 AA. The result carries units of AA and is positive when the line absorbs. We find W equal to 3.7 AA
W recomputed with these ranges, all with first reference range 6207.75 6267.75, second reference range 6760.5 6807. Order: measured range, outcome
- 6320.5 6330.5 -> 1.0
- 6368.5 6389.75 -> -0.5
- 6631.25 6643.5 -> -0.1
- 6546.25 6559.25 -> 0.2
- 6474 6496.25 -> 0.6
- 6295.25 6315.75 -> -0.1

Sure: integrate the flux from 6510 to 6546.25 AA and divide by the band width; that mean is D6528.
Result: 44.2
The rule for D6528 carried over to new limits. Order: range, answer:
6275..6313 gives 43.2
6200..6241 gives 43.3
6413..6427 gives 43.8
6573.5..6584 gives 45.8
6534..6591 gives 44.4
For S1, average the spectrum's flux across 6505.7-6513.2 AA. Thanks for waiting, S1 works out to 45.3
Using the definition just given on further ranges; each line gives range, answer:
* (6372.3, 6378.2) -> 42.6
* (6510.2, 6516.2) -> 45.5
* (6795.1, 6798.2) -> 45.8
